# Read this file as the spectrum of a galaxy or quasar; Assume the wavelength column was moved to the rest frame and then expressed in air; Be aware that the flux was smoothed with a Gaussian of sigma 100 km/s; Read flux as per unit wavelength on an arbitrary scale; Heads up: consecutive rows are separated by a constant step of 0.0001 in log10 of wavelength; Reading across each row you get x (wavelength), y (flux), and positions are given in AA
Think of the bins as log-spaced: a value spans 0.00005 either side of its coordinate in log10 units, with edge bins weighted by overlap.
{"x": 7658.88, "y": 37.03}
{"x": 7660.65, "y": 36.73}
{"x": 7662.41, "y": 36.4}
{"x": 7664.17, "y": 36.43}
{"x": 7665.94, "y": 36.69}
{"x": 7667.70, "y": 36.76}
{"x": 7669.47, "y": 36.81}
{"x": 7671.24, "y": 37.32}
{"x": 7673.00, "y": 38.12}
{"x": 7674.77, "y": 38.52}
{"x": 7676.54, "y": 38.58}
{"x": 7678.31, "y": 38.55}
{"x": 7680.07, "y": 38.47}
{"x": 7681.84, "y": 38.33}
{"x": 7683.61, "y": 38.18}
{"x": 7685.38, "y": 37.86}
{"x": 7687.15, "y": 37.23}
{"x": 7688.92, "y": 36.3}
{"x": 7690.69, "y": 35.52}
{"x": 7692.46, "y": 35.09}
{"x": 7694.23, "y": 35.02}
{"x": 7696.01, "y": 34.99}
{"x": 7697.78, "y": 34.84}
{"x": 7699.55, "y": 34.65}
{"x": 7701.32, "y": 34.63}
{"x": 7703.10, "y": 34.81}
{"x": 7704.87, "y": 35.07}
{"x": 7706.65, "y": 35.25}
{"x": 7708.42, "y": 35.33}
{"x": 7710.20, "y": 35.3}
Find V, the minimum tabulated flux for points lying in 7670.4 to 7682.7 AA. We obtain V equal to 37.32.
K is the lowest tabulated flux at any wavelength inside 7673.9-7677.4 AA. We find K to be 38.52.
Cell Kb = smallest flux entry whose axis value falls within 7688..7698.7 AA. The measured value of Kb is 34.84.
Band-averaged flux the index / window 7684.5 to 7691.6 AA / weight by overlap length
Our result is 36.7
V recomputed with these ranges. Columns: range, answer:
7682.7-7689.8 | 36.3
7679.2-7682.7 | 38.33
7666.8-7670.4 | 36.76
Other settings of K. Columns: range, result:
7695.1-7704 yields 34.63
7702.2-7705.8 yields 34.81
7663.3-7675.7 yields 36.43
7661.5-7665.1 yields 36.4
